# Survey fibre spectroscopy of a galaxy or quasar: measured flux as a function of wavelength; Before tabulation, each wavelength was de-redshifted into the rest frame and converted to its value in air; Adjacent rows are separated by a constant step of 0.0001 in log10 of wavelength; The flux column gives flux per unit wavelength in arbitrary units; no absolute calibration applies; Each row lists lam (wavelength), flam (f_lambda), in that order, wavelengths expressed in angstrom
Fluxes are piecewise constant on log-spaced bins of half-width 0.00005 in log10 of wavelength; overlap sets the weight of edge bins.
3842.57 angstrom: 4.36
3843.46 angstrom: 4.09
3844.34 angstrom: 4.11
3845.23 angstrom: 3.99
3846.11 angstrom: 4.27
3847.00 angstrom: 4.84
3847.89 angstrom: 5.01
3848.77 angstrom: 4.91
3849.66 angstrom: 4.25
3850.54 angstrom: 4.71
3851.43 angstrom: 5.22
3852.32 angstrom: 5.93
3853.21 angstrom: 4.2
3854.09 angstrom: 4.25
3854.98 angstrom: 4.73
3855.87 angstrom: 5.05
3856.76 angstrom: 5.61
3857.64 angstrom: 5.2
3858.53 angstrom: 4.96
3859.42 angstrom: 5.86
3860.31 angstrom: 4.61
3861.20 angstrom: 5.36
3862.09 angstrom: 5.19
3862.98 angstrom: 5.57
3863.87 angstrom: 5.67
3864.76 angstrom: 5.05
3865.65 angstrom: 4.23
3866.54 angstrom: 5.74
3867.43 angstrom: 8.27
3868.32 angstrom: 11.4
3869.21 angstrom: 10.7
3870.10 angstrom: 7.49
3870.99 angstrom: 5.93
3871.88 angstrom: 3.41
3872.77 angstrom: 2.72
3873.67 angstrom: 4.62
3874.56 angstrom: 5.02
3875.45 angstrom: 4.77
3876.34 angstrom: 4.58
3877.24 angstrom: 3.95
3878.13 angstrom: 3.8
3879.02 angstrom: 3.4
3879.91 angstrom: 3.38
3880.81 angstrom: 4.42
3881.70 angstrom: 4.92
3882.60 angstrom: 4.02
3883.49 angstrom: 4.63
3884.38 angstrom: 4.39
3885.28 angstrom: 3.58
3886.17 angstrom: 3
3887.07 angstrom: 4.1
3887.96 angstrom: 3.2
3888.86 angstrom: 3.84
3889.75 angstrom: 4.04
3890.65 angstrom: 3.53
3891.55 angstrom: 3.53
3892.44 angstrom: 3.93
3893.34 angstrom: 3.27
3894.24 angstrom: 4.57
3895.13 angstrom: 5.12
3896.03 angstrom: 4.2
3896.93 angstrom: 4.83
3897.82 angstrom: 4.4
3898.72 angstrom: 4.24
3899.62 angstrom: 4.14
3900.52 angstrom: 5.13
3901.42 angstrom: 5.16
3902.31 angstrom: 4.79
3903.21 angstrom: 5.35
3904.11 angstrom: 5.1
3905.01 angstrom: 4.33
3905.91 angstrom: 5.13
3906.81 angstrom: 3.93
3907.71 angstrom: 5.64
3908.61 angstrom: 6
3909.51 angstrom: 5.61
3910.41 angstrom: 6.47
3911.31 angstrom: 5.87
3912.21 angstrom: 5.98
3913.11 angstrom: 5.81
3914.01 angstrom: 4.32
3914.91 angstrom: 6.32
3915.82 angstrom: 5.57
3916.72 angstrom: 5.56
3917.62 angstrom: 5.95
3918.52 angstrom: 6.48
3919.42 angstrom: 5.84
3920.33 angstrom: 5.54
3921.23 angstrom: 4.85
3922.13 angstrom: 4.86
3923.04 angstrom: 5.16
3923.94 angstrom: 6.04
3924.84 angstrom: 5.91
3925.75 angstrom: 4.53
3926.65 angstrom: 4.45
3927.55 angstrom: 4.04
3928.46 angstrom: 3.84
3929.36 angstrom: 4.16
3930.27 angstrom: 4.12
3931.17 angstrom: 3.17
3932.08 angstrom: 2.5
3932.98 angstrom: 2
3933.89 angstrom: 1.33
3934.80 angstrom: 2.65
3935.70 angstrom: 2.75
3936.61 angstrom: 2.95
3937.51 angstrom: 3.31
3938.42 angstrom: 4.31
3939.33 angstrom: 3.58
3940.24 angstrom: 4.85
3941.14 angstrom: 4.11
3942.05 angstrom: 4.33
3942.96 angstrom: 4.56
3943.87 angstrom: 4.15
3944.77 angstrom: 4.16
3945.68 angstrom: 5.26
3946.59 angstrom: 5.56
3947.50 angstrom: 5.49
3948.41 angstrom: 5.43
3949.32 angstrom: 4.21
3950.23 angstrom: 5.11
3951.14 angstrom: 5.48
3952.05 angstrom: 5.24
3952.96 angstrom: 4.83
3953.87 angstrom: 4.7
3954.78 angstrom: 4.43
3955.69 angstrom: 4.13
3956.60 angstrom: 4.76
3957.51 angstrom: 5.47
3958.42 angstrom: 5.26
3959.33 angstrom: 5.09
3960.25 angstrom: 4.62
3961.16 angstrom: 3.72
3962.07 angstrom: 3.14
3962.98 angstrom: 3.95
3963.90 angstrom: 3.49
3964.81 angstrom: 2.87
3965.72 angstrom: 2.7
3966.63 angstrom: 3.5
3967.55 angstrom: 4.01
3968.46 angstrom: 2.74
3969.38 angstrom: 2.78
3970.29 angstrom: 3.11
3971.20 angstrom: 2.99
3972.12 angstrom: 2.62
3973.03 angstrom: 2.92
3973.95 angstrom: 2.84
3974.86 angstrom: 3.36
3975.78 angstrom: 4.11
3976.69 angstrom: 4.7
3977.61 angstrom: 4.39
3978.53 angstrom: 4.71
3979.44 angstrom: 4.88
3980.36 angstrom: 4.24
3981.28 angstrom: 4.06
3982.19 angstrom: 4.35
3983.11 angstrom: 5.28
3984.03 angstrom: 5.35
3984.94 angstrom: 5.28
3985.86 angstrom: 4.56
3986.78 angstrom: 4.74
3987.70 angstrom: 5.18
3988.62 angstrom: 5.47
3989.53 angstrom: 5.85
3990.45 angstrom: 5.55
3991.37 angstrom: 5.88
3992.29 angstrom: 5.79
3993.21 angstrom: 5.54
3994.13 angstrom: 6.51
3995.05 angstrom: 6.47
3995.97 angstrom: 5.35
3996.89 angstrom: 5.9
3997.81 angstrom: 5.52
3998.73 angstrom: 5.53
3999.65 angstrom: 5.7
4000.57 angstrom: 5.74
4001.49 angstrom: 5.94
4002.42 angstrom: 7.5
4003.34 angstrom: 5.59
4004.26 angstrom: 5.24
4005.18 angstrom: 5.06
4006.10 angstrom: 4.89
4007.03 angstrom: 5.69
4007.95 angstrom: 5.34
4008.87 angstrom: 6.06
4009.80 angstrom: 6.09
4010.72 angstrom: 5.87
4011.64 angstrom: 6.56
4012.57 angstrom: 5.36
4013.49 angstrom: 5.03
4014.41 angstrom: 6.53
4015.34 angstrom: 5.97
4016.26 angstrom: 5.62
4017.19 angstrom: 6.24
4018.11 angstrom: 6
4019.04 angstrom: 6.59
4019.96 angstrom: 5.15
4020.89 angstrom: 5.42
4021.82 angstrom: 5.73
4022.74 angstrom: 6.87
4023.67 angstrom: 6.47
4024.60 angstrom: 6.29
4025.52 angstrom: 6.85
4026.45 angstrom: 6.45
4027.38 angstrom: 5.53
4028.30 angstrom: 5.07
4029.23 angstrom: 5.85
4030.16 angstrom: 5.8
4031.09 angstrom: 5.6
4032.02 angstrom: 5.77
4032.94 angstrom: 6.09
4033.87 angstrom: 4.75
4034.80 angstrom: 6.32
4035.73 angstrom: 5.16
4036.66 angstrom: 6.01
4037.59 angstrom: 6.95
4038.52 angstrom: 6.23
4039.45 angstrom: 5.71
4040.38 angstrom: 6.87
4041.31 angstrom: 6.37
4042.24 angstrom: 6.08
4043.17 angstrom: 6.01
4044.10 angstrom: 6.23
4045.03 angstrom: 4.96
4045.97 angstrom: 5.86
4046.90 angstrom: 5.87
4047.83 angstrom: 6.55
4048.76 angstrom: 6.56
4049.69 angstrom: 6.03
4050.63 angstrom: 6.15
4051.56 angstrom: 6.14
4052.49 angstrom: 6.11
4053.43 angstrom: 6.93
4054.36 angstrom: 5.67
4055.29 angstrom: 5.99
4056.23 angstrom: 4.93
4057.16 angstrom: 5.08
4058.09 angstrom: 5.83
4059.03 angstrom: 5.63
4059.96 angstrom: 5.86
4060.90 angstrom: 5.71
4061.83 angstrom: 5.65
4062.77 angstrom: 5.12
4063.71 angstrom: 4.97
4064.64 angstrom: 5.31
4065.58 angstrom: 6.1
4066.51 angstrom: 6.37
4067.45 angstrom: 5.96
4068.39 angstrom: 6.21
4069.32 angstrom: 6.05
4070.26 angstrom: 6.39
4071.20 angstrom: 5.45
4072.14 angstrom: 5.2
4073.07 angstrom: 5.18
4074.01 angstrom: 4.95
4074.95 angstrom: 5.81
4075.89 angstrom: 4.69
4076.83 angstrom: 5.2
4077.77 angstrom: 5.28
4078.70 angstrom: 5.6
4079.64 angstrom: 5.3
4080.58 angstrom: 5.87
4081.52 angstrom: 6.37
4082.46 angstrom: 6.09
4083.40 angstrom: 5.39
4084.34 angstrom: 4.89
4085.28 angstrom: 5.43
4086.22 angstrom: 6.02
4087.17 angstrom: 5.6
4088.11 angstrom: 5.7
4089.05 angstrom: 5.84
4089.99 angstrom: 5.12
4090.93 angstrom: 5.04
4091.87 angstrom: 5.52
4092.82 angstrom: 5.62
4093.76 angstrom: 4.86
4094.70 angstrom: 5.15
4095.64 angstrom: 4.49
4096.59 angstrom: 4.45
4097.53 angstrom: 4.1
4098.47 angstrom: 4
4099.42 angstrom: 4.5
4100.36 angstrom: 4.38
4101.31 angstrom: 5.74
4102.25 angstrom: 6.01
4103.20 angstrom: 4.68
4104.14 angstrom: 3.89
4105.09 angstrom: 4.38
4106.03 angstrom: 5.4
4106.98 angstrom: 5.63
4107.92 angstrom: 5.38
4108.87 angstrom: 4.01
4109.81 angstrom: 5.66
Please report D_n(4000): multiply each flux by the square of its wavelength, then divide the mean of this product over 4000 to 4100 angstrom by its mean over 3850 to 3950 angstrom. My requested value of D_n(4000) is 1.3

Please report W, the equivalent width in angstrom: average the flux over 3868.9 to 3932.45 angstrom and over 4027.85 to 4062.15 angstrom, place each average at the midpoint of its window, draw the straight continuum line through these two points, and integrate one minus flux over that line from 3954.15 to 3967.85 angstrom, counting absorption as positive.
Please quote 2.98 angstrom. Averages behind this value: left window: 4.74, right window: 5.9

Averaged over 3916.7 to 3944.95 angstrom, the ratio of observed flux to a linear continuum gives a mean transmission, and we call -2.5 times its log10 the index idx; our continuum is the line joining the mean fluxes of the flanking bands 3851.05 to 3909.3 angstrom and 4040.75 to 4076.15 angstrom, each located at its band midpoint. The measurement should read 0.21 mag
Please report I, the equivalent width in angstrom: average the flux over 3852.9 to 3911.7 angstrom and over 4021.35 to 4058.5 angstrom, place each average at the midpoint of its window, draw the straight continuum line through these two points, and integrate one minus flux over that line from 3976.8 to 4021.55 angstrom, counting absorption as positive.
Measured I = 1.5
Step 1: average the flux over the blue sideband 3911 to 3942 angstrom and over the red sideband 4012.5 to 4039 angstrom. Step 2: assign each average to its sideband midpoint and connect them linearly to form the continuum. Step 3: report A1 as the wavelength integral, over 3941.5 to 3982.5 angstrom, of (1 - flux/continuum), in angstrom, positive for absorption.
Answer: 6.51 angstrom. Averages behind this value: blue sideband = 4.48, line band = 4.19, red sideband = 5.93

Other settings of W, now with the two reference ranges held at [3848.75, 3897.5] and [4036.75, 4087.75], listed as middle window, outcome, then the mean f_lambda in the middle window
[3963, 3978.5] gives 5.7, 3.38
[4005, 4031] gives -1.4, 5.87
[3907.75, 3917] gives -1.3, 5.75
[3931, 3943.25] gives 4.4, 3.3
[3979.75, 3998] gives 0.3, 5.34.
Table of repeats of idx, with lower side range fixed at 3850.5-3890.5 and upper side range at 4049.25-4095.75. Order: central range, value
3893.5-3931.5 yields 0.01 mag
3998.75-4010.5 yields -0.07 mag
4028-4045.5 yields -0.08 mag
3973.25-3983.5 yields 0.25 mag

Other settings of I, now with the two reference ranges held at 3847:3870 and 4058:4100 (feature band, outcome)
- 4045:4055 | -1.2 angstrom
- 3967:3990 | 5.6 angstrom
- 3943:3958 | 1.8 angstrom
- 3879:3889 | 3.0 angstrom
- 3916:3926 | 0.1 angstrom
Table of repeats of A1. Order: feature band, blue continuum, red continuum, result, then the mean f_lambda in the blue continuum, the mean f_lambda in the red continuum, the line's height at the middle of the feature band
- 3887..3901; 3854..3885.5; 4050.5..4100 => 2.9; 5.2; 5.48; 5.23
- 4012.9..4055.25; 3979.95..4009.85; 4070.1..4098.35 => -4.6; 5.49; 5.33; 5.42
